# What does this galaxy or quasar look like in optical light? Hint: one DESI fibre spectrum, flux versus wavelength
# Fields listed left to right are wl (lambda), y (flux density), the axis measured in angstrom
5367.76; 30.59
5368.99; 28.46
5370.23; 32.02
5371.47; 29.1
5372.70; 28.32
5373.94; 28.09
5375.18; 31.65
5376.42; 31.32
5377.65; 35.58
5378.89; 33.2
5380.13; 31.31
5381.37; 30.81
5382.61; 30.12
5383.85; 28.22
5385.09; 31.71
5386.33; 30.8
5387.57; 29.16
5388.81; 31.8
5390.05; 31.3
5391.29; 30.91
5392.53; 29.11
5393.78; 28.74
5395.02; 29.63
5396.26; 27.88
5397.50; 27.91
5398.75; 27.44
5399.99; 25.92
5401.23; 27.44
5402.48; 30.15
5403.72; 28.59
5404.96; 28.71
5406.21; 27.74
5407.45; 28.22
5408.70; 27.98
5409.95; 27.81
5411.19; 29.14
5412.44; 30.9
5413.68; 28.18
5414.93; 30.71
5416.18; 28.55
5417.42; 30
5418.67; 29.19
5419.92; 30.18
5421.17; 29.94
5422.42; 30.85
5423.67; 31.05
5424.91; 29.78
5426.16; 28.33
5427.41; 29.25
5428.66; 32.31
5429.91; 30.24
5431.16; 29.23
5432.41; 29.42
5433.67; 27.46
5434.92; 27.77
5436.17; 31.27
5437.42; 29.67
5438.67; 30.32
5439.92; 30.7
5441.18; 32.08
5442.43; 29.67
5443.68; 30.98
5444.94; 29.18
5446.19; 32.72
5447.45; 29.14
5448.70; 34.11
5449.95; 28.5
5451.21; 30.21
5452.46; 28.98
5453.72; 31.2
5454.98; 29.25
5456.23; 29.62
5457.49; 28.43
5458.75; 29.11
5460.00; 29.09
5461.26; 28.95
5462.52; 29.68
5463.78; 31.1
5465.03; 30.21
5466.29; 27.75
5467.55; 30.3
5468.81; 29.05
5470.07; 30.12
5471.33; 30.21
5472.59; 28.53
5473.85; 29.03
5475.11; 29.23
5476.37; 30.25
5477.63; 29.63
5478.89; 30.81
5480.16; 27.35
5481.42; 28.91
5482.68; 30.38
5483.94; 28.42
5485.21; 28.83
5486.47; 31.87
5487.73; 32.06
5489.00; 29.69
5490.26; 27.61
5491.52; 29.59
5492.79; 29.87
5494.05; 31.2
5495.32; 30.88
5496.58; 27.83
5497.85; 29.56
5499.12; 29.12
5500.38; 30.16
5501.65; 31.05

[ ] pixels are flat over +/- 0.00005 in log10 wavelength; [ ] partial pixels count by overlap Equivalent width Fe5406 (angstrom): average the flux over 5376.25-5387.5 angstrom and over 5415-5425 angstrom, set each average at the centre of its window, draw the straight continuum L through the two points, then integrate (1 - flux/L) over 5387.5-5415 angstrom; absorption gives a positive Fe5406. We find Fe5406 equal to 1.6 angstrom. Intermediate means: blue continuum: 31.4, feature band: 28.9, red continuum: 30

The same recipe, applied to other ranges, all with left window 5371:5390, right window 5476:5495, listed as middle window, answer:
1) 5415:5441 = 0.42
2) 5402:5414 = 0.70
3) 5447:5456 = -0.03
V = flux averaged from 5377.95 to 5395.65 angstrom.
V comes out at 30.6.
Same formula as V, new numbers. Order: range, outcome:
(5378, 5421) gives 29.4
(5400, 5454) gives 29.7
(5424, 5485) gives 29.7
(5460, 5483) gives 29.5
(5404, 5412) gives 28.3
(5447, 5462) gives 29.7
